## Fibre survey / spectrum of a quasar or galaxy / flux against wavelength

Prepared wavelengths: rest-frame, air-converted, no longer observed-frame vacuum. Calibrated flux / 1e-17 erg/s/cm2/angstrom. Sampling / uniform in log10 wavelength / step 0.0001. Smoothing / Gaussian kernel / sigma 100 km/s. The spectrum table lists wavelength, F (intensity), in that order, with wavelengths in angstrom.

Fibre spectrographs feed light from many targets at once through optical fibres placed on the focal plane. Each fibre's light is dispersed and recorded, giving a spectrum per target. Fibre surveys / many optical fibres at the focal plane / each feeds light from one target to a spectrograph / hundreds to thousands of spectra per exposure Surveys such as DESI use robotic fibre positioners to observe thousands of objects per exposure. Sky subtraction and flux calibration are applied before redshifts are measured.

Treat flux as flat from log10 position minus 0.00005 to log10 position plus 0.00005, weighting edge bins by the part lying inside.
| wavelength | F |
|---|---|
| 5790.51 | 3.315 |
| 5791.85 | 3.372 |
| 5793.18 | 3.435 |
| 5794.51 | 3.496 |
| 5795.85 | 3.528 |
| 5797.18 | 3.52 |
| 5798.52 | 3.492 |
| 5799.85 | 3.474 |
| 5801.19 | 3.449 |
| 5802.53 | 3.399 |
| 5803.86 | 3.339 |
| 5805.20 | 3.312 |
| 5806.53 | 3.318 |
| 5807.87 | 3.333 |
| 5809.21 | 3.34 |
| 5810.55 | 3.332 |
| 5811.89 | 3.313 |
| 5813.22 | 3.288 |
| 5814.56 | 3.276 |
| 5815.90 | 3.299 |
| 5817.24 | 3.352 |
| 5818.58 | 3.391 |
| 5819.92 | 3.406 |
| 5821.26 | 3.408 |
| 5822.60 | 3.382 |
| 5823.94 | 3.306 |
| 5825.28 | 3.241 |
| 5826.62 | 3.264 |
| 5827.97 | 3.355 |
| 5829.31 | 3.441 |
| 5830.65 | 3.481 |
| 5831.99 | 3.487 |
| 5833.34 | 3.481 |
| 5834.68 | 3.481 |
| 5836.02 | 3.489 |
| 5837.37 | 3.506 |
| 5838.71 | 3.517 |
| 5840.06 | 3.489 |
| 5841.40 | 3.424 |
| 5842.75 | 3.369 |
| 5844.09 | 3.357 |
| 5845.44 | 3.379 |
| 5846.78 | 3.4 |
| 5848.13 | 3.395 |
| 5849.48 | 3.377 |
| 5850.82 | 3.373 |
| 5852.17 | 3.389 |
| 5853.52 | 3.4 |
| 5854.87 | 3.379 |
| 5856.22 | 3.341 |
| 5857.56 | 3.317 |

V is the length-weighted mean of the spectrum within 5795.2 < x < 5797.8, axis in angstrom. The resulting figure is 3.53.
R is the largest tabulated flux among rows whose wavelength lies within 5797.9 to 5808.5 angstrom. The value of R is 3.492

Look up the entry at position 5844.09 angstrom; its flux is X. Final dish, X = 3.357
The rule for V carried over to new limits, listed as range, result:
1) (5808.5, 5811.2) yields 3.33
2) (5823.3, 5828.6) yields 3.29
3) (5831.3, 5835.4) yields 3.49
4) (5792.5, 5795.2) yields 3.47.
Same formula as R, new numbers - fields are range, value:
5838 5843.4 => 3.517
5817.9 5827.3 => 3.408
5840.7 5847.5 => 3.424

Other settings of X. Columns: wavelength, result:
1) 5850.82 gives 3.373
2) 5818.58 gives 3.391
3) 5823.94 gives 3.306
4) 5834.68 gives 3.481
